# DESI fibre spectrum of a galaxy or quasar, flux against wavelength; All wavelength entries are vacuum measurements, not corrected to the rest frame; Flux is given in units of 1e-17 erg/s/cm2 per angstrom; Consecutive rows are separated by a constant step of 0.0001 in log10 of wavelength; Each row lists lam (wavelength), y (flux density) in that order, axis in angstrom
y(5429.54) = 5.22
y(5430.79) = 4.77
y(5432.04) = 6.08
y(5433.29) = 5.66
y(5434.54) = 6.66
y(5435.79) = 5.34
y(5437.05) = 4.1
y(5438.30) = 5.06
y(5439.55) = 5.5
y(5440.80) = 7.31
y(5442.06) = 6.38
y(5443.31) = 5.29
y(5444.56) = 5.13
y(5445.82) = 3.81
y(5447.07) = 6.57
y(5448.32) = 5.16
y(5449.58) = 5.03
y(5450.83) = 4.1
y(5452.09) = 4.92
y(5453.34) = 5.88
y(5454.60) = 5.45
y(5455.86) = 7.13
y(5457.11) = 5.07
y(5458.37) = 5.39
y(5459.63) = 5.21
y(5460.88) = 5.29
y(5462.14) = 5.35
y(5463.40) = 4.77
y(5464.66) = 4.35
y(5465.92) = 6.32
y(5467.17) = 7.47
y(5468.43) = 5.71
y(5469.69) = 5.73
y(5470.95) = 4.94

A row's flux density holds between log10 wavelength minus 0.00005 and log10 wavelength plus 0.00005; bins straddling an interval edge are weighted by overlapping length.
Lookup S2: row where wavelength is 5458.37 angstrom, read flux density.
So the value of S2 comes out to 5.39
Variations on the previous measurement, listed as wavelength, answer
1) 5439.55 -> 5.5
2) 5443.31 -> 5.29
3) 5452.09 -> 4.92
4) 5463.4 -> 4.77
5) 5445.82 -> 3.81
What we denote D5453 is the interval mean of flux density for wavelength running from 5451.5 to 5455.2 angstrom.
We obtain 5.42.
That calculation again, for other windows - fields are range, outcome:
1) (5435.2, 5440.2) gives 5.01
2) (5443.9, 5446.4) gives 4.49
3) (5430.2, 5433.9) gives 5.51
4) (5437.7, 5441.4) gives 5.96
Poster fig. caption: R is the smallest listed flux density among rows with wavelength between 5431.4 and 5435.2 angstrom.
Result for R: 5.66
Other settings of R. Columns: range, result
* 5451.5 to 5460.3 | 4.92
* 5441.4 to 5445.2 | 5.13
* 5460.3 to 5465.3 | 4.35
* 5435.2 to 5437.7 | 4.1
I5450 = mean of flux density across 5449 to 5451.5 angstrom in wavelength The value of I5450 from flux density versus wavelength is 4.56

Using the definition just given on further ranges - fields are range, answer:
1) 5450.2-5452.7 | 4.51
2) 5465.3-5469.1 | 6.5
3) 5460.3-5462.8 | 5.3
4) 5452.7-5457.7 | 5.89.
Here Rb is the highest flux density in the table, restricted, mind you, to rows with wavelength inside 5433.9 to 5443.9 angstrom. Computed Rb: 7.31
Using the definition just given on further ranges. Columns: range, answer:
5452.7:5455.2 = 5.88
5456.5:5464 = 5.39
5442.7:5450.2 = 6.57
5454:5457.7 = 7.13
